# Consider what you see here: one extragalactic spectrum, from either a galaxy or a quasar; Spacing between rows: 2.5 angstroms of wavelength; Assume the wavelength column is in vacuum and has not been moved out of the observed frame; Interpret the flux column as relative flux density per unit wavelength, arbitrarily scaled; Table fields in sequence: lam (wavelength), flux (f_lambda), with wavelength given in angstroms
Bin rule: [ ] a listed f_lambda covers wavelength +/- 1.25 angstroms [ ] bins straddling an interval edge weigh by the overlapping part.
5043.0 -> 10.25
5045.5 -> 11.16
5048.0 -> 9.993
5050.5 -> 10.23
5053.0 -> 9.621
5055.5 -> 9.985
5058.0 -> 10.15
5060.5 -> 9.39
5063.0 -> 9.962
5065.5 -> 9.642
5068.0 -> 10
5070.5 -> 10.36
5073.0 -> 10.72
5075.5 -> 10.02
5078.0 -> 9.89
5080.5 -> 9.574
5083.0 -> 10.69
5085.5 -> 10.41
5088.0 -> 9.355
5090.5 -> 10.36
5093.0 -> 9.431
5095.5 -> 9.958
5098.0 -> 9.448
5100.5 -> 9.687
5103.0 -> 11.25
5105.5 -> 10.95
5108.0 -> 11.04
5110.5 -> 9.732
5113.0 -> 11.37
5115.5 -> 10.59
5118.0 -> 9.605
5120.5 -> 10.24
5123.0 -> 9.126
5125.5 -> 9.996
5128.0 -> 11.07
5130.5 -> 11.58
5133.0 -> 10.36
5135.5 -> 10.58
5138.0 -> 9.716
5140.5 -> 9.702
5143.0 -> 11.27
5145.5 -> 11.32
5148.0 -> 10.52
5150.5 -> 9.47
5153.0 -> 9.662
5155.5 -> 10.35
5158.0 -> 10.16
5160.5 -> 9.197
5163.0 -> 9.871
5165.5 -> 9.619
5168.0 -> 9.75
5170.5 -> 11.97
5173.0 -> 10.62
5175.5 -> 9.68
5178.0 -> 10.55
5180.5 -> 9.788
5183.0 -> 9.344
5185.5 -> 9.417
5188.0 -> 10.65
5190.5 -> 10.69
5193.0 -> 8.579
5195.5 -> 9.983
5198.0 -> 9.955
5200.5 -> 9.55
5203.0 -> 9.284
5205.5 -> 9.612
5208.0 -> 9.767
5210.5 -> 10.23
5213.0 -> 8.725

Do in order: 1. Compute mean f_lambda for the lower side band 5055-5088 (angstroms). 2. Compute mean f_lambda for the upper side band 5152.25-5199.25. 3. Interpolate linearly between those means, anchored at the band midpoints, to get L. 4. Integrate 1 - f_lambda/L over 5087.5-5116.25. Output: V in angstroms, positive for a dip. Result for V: -0.7 angstroms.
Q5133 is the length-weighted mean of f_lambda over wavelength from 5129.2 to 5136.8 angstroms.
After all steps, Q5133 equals 10.8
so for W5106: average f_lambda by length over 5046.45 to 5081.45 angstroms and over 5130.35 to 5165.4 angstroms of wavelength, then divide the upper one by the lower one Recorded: 1.02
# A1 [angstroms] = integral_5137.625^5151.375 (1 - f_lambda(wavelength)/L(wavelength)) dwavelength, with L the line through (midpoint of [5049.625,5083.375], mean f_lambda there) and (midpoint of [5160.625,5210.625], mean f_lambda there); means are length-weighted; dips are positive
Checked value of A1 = -0.6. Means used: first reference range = 10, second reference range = 9.92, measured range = 10.4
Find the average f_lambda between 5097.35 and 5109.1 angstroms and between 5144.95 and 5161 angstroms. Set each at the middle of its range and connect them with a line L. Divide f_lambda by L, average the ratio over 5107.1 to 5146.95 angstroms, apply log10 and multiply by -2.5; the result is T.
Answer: -0.015 mag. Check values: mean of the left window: 10.5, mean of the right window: 10.1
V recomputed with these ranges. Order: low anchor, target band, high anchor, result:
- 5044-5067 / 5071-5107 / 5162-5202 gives -0.4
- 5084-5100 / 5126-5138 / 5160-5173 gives -0.8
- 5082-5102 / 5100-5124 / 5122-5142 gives -0.7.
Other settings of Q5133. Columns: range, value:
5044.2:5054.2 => 10.3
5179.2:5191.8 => 9.97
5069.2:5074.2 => 10.5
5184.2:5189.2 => 10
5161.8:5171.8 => 10.3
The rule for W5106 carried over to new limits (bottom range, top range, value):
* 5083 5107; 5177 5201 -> 0.97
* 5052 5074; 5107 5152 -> 1.04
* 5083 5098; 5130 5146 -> 1.06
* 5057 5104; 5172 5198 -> 0.99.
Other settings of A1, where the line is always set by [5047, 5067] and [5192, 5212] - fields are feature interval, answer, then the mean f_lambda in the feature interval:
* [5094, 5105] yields -0.4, 10.1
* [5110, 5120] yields -0.6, 10.4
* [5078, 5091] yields -0.3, 10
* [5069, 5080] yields -0.4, 10.2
